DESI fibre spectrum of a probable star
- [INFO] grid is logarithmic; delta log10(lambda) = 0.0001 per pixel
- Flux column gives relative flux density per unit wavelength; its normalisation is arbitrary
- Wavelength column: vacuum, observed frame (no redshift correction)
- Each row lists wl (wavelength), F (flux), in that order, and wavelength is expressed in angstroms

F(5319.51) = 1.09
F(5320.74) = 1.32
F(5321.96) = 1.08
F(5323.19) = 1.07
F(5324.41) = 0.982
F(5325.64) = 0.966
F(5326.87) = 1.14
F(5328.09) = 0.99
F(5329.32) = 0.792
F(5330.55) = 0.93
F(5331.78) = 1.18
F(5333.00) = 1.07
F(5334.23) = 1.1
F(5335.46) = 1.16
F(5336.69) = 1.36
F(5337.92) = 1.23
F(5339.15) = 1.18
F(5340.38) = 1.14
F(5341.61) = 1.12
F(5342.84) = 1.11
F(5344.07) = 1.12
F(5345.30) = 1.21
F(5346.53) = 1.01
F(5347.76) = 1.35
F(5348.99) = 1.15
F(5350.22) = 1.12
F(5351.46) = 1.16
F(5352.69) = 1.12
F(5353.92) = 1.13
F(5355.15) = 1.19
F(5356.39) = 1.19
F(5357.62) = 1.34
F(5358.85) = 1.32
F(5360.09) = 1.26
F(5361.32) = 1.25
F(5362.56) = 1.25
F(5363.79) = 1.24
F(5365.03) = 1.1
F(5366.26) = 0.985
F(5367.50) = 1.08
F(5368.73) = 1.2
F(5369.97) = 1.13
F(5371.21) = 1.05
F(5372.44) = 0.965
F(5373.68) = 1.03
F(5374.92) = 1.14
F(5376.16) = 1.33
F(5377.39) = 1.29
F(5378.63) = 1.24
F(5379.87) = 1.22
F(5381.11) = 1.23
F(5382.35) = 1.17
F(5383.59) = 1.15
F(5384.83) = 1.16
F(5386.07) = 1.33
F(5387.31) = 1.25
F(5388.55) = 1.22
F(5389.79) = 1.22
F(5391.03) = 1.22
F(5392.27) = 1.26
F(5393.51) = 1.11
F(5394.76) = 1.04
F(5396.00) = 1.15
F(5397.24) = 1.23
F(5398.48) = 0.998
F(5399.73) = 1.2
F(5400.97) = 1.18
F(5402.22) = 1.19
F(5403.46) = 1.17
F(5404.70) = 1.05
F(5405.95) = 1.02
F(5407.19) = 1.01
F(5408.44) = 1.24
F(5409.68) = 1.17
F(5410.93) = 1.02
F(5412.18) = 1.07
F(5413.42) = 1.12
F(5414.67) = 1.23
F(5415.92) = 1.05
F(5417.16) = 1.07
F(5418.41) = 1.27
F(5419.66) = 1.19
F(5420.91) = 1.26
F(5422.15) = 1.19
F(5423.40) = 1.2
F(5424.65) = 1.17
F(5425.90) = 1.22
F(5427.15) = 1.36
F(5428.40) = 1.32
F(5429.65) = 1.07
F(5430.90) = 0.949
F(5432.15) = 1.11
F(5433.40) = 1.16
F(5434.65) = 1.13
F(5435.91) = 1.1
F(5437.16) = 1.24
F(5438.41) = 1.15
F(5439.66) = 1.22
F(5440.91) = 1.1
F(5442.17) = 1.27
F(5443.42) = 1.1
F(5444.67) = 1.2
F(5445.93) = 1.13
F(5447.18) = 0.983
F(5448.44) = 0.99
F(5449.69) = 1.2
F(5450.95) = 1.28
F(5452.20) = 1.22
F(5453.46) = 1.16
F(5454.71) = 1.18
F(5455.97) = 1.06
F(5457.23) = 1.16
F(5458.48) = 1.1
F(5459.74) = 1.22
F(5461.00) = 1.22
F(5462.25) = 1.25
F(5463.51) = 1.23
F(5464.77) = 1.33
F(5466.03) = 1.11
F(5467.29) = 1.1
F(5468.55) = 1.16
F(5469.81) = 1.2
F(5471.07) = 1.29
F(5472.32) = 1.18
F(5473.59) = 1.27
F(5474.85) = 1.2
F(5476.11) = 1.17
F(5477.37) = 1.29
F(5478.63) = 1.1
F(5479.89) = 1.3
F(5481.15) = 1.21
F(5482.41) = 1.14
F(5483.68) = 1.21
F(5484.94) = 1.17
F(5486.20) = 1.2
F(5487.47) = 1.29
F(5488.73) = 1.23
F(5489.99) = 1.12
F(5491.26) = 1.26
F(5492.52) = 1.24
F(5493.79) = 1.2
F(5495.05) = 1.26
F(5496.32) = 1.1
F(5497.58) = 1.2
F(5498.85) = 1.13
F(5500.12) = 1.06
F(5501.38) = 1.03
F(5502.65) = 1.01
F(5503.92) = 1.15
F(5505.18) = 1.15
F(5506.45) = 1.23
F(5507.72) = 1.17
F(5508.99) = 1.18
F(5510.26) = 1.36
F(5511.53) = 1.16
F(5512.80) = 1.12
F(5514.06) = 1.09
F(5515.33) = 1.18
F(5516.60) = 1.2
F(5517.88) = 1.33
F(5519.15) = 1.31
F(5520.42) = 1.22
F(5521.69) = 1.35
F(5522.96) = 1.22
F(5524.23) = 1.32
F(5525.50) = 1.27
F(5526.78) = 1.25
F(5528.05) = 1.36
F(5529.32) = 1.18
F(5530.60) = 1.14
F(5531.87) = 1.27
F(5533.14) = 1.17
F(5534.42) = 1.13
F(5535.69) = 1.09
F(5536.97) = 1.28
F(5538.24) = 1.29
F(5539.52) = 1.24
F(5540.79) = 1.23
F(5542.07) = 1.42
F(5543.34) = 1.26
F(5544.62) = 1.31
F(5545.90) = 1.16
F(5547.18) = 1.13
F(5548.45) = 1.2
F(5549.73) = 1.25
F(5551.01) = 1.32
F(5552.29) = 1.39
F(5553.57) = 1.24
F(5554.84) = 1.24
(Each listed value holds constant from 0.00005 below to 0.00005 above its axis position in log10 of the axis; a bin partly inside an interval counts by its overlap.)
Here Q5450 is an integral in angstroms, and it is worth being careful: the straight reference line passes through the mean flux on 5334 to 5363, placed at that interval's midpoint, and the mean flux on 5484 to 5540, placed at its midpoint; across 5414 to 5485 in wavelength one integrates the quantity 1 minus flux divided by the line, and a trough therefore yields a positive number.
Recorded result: 1.19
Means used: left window 1.19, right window 1.2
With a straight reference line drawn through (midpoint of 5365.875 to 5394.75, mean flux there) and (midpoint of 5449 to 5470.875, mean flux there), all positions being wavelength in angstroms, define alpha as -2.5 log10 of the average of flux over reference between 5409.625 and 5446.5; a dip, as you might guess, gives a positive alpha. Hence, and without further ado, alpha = 0.02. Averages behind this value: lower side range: 1.17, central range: 1.16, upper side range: 1.19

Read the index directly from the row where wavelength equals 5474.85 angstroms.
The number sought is 1.2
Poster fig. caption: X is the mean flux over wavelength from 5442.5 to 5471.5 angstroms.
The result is 1.17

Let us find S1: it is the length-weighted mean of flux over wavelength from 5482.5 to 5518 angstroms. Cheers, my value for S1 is 1.18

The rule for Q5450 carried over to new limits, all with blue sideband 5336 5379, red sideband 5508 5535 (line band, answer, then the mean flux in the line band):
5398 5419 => 1.2 angstroms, 1.12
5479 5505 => 0.9 angstroms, 1.17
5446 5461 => 0.8 angstroms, 1.14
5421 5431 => 0.0 angstroms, 1.2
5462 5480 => 0.0 angstroms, 1.21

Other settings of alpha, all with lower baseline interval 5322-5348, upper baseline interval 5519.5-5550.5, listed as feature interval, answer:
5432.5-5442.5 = 0.01 mag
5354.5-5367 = -0.09 mag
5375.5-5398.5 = -0.06 mag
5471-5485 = -0.01 mag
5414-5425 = -0.02 mag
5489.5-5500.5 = 0.03 mag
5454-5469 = 0.01 mag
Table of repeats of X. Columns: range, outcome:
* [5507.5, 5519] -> 1.2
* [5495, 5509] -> 1.13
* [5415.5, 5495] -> 1.18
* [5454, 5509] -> 1.18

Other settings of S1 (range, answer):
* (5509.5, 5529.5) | 1.25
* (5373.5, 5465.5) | 1.17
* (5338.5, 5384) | 1.17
